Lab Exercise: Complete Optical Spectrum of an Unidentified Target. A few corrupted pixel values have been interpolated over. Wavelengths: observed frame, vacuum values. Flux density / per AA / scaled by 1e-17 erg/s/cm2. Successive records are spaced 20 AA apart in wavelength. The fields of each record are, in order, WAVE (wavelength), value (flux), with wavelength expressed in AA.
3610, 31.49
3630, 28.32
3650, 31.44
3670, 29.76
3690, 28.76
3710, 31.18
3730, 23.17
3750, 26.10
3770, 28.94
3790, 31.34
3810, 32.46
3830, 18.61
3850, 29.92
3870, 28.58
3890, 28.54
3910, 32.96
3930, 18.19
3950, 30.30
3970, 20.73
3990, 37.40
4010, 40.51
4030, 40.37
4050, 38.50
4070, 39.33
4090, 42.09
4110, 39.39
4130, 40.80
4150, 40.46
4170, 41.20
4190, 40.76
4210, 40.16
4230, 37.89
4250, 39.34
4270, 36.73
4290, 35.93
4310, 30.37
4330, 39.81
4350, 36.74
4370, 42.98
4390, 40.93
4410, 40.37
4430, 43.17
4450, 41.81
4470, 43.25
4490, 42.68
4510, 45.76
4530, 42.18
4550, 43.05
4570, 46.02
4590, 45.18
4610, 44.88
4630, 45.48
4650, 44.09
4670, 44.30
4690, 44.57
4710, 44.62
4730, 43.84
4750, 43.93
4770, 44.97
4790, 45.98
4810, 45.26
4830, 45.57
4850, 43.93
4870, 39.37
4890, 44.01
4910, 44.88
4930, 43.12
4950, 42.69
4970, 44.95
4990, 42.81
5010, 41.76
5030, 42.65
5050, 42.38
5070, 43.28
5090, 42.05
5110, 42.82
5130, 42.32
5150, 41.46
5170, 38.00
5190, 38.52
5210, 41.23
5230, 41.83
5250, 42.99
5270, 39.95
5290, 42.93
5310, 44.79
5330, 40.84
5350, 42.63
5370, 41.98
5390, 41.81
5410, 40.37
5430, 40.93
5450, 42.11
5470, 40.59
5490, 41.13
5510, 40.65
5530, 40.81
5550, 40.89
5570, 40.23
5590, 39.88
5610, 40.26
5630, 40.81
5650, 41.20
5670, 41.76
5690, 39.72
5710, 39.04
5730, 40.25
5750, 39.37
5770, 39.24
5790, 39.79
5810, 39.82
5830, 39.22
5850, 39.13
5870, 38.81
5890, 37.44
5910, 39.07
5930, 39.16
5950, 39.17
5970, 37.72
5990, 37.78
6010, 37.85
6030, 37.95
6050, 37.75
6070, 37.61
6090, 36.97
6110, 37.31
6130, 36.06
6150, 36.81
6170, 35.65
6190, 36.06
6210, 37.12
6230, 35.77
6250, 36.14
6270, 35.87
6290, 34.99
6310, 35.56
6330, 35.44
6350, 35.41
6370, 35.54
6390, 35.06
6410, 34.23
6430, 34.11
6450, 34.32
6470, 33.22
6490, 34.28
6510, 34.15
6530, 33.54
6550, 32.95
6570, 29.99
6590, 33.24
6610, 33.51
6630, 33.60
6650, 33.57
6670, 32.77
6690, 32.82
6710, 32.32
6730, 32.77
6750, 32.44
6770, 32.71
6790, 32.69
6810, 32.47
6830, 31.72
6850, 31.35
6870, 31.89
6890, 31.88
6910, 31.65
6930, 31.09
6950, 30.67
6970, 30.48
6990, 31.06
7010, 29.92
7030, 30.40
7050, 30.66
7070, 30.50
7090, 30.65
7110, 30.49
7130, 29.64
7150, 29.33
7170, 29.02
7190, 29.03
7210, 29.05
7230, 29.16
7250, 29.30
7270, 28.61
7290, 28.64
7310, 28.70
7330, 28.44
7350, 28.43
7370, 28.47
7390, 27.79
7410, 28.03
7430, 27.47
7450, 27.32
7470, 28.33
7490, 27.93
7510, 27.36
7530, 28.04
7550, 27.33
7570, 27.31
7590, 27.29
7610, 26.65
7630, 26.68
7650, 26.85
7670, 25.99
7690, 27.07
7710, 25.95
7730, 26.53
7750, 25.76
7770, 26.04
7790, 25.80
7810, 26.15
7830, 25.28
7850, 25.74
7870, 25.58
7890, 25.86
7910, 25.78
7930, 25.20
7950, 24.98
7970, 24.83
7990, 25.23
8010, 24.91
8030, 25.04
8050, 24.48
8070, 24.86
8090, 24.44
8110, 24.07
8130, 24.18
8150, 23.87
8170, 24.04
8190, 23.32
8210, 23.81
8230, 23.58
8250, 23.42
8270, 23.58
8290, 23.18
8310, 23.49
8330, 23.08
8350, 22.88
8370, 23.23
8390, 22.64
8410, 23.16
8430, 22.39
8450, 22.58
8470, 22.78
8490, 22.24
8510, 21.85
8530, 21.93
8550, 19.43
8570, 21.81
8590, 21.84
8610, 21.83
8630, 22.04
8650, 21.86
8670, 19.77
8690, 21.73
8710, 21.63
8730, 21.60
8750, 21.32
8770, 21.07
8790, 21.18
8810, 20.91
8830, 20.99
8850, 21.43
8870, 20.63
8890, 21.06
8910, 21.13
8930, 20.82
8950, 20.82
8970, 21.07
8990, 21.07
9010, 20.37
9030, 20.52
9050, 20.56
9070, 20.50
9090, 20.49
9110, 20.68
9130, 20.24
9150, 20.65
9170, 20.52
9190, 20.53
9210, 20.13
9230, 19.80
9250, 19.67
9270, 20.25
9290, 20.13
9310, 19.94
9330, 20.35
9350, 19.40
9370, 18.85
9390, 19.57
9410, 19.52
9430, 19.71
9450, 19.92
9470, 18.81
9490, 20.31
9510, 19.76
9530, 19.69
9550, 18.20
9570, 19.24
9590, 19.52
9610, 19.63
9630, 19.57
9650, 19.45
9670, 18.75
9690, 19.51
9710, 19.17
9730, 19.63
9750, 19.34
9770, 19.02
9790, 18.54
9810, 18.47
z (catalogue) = 0.000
